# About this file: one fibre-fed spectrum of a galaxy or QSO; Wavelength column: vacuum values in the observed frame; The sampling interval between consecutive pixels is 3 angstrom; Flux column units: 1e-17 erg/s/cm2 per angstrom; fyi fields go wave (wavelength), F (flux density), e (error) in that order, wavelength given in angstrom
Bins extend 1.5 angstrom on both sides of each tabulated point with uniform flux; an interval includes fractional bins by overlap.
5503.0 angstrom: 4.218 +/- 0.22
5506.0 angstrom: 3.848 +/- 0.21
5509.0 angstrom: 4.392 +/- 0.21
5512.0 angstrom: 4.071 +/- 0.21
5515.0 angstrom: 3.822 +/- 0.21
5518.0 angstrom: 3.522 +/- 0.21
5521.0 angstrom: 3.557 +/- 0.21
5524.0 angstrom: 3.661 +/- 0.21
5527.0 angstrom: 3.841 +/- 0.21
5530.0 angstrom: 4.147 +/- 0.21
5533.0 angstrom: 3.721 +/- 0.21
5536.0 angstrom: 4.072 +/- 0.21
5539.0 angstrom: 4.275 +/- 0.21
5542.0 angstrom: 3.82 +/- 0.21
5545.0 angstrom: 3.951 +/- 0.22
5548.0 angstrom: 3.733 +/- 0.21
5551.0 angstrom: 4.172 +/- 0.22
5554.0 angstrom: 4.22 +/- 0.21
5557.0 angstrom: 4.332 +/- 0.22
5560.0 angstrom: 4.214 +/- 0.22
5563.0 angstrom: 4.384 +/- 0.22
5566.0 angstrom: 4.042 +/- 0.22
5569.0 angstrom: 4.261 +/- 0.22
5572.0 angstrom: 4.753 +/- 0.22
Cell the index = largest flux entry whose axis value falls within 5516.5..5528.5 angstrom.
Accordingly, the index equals 3.841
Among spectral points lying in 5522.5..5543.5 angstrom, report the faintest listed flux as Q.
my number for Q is 3.661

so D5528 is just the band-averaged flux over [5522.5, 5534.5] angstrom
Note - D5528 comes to 3.84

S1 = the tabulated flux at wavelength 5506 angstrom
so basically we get 3.848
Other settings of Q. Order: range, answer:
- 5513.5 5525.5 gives 3.522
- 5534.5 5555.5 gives 3.733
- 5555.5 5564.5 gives 4.214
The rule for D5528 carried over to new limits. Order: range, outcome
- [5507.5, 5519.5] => 3.95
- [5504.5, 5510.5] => 4.12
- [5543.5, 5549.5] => 3.84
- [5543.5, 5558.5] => 4.08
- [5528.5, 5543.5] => 4.01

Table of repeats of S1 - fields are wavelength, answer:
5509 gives 4.392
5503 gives 4.218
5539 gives 4.275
